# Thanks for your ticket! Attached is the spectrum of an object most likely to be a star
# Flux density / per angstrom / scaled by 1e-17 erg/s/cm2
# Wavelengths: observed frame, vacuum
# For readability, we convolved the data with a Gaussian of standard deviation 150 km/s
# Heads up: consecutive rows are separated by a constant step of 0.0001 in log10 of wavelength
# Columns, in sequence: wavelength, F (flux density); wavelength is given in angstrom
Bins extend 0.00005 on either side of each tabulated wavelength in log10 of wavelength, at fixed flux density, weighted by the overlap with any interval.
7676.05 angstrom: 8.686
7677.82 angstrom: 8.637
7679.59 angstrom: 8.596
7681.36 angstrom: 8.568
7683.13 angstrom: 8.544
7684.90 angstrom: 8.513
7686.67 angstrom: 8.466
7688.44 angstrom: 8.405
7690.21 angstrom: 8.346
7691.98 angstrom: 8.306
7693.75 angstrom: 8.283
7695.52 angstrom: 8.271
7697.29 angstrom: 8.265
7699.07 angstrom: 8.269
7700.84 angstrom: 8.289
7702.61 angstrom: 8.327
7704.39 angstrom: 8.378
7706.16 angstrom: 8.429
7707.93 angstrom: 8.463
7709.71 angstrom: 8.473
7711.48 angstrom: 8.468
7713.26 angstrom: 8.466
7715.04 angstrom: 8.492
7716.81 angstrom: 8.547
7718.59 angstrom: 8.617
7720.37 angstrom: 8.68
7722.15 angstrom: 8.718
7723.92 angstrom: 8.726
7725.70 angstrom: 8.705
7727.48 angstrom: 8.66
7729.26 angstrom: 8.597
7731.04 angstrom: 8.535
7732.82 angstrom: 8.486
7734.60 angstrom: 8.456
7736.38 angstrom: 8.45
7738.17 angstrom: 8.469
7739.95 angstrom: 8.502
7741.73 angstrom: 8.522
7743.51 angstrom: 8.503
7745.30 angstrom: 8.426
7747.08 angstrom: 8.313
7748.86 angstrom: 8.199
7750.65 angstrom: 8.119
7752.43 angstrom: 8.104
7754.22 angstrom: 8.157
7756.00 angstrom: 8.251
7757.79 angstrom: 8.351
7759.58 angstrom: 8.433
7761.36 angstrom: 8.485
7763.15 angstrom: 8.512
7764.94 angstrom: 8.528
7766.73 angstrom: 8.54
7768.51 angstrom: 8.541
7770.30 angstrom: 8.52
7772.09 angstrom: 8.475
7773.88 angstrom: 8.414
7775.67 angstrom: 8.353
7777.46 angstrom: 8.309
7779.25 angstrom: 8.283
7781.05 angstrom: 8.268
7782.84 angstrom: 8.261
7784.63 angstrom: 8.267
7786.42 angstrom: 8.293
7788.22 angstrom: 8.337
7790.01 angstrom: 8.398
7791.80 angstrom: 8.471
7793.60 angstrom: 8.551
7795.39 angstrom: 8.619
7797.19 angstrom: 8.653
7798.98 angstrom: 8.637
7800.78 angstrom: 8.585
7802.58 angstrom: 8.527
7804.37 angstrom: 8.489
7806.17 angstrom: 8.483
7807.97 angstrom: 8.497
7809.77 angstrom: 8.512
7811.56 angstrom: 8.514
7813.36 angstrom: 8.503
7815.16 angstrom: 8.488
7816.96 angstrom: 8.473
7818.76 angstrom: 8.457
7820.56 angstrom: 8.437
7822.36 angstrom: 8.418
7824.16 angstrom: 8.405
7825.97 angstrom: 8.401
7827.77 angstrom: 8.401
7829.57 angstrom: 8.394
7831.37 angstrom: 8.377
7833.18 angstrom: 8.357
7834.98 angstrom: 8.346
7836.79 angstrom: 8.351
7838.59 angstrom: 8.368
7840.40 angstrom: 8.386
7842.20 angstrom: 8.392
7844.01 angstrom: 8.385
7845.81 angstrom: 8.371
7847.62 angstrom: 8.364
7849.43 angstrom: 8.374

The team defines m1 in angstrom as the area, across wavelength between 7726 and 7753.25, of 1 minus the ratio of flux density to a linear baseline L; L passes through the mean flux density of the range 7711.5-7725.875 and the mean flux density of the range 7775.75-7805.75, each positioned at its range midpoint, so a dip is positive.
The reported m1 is 0.4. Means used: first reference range 8.6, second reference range 8.43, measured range 8.43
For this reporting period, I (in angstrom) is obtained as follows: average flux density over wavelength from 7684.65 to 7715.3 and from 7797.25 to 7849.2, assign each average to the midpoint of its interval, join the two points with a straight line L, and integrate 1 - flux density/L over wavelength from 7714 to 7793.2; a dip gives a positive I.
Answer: -0.3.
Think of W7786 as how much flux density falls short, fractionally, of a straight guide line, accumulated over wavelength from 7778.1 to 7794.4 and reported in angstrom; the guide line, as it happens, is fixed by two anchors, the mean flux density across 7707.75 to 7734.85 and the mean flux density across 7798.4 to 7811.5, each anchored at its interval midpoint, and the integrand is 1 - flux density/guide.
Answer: 0.4 angstrom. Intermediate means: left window 8.57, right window 8.53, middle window 8.34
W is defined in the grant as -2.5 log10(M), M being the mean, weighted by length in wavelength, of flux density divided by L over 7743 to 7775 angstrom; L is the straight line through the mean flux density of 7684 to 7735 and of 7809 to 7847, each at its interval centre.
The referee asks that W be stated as 0.01 mag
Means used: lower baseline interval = 8.47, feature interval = 8.38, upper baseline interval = 8.42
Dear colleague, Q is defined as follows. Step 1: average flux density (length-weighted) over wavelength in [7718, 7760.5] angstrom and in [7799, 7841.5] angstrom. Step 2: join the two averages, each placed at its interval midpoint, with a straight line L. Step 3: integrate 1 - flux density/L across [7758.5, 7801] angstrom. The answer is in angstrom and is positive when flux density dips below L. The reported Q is 0.0 angstrom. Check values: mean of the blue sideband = 8.46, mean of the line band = 8.44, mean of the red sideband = 8.45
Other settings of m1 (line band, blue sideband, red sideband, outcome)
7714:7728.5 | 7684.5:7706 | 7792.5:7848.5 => -0.5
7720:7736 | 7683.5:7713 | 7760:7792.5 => -0.4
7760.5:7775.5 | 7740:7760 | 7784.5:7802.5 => -0.2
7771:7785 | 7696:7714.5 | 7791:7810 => 0.3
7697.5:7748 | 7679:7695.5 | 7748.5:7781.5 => -0.6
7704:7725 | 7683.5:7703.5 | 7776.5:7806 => -0.4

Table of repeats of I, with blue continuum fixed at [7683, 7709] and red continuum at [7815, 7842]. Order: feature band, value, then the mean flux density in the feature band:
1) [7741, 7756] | 0.2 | 8.29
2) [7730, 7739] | -0.1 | 8.48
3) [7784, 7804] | -0.2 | 8.49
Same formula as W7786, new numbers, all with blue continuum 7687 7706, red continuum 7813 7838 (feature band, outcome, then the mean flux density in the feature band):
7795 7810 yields -0.3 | 8.55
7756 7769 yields -0.2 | 8.47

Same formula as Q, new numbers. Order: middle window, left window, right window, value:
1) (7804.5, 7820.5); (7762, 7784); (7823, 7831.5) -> -0.2 angstrom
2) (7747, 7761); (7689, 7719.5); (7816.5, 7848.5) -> 0.2 angstrom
